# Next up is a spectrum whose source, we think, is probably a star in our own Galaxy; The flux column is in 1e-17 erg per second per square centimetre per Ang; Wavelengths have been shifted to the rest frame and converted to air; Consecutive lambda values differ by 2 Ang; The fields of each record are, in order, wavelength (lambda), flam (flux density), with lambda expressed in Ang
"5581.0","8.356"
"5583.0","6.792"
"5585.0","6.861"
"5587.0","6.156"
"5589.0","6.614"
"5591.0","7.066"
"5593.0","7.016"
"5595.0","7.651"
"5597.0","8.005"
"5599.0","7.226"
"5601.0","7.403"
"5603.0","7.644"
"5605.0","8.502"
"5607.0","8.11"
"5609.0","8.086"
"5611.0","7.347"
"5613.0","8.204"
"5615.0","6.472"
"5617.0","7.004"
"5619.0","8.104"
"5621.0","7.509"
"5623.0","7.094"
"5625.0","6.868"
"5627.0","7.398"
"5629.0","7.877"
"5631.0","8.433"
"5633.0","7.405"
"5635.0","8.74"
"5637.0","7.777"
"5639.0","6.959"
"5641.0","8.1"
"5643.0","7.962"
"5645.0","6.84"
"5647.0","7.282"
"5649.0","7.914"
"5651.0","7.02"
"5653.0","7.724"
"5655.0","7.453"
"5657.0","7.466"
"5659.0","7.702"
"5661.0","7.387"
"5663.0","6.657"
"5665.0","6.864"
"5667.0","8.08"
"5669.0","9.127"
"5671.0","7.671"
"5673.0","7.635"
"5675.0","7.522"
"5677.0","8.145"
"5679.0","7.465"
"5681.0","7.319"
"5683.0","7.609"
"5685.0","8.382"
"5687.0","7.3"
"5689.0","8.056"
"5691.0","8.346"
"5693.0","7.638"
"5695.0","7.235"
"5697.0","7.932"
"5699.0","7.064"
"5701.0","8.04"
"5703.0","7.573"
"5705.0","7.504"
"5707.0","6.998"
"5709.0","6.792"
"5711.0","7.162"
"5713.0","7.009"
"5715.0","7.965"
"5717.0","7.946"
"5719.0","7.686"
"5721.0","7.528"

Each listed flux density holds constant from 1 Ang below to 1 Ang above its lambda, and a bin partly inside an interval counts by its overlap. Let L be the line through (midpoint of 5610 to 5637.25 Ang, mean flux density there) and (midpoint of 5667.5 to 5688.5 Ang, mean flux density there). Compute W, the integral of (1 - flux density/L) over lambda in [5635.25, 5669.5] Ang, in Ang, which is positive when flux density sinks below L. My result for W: 0.7 Ang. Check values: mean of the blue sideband 7.58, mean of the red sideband 7.83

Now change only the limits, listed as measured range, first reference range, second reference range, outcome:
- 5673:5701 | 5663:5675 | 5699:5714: -0.7 Ang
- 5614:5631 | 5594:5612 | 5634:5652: 0.8 Ang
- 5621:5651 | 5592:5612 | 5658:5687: 0.4 Ang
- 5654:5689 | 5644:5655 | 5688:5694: 0.3 Ang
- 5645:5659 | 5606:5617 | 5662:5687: 0.4 Ang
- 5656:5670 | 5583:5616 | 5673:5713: -0.2 Ang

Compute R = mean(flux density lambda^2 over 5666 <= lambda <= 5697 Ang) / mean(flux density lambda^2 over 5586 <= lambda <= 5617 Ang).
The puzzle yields 1.09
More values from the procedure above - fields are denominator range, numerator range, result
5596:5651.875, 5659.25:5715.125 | 1.02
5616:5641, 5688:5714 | 1.01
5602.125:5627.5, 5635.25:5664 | 1.00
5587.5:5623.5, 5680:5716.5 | 1.04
